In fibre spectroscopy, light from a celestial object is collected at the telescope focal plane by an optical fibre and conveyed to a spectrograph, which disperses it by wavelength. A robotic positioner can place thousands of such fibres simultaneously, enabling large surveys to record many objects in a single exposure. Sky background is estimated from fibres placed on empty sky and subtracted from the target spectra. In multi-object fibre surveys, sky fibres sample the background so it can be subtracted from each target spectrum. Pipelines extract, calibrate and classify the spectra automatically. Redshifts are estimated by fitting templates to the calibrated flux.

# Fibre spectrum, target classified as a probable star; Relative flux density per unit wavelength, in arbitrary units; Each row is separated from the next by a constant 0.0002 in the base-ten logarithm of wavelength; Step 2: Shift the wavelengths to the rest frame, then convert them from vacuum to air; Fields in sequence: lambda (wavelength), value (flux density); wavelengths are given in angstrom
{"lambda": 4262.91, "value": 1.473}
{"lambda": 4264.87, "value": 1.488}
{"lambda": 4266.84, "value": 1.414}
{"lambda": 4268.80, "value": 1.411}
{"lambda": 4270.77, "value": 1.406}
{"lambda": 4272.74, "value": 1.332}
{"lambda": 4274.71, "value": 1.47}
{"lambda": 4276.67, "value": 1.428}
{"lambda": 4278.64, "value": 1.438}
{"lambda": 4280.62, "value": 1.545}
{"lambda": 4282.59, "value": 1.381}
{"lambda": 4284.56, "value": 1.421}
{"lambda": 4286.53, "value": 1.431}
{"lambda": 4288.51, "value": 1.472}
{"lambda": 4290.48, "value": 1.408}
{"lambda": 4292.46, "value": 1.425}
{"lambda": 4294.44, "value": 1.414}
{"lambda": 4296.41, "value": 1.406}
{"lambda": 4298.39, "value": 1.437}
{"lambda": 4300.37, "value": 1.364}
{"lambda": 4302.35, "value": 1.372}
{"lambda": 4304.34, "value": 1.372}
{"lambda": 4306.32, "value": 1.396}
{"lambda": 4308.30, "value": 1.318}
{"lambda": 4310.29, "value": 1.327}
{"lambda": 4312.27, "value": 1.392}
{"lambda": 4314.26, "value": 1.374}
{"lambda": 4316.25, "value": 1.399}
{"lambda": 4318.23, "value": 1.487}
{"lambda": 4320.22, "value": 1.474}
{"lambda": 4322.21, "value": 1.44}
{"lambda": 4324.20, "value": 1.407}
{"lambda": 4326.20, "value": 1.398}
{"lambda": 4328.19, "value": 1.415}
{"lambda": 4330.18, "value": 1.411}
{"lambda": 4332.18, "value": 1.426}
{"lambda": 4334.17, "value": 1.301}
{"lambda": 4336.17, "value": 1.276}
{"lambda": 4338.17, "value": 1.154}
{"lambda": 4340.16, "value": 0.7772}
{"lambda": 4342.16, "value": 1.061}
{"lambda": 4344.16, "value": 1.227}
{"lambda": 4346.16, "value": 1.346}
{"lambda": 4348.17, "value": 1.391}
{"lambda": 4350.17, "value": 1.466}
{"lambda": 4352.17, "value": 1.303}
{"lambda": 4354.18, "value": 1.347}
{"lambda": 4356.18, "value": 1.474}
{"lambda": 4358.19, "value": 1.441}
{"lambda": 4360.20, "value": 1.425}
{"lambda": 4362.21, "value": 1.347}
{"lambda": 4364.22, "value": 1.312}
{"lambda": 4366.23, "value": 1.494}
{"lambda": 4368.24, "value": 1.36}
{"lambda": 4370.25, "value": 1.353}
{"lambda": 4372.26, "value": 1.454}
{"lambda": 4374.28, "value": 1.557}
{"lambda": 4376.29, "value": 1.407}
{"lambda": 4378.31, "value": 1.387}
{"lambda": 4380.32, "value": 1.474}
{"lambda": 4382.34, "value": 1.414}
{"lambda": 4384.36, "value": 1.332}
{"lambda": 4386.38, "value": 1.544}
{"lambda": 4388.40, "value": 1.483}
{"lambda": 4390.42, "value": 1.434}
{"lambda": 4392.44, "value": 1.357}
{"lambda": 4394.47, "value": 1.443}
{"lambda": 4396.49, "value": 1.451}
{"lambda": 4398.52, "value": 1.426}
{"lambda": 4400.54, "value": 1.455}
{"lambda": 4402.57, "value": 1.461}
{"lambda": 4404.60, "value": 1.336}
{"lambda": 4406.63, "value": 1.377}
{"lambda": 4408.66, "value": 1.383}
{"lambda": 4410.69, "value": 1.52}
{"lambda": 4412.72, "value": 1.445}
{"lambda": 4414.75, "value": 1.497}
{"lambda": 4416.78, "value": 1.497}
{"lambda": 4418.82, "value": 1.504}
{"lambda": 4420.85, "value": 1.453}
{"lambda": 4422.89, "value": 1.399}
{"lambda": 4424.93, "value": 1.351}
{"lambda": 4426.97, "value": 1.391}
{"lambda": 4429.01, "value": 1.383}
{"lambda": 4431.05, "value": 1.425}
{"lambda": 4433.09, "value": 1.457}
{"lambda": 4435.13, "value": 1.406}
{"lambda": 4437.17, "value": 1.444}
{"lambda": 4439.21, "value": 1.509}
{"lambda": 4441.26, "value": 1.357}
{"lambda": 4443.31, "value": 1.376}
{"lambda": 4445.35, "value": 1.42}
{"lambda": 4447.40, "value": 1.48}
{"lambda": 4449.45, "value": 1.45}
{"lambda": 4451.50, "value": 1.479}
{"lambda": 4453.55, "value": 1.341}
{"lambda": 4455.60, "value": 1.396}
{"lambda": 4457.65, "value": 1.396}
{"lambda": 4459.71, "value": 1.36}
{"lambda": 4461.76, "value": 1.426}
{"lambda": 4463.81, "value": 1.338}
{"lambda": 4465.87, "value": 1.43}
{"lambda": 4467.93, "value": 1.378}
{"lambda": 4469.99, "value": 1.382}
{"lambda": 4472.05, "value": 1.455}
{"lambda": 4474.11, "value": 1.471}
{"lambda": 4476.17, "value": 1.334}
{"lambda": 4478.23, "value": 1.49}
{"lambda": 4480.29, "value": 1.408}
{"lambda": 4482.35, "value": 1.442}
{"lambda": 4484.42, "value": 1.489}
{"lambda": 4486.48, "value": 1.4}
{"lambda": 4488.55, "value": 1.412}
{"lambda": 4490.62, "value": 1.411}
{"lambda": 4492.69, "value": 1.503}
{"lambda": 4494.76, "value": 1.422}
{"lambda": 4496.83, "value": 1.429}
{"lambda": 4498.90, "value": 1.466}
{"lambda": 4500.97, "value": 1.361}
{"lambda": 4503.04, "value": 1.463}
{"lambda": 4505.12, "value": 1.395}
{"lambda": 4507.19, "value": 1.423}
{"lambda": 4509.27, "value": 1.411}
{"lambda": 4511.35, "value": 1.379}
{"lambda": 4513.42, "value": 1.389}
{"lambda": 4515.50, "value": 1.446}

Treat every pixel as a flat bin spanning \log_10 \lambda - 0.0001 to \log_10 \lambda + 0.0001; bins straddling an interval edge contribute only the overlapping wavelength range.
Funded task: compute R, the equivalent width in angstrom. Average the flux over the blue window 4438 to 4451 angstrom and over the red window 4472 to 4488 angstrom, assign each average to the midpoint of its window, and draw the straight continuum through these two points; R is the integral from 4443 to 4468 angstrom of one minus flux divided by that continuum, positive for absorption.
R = 0.5 angstrom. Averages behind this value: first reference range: 1.43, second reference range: 1.43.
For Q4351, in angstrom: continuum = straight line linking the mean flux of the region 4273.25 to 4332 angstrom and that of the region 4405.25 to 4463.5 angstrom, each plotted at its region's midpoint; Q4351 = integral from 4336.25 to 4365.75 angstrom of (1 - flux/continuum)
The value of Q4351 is 2.6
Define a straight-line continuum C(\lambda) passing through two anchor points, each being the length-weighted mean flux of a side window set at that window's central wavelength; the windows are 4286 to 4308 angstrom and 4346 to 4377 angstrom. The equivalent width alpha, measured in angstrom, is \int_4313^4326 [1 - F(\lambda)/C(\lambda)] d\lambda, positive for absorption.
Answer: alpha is -0.2 angstrom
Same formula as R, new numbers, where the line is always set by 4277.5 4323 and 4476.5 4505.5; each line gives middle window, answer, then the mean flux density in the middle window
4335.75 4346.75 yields 2.3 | 1.13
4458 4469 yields 0.3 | 1.39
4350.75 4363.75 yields 0.3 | 1.39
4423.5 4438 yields 0.2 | 1.41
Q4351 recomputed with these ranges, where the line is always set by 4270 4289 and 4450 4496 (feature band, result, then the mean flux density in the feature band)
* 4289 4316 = 0.81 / 1.39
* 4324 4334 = 0.18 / 1.4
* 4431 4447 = -0.08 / 1.43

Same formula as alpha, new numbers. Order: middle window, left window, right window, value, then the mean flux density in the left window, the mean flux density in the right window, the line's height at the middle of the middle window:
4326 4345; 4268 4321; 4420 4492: 2.34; 1.41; 1.42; 1.41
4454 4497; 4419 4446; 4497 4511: 0.03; 1.42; 1.42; 1.42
